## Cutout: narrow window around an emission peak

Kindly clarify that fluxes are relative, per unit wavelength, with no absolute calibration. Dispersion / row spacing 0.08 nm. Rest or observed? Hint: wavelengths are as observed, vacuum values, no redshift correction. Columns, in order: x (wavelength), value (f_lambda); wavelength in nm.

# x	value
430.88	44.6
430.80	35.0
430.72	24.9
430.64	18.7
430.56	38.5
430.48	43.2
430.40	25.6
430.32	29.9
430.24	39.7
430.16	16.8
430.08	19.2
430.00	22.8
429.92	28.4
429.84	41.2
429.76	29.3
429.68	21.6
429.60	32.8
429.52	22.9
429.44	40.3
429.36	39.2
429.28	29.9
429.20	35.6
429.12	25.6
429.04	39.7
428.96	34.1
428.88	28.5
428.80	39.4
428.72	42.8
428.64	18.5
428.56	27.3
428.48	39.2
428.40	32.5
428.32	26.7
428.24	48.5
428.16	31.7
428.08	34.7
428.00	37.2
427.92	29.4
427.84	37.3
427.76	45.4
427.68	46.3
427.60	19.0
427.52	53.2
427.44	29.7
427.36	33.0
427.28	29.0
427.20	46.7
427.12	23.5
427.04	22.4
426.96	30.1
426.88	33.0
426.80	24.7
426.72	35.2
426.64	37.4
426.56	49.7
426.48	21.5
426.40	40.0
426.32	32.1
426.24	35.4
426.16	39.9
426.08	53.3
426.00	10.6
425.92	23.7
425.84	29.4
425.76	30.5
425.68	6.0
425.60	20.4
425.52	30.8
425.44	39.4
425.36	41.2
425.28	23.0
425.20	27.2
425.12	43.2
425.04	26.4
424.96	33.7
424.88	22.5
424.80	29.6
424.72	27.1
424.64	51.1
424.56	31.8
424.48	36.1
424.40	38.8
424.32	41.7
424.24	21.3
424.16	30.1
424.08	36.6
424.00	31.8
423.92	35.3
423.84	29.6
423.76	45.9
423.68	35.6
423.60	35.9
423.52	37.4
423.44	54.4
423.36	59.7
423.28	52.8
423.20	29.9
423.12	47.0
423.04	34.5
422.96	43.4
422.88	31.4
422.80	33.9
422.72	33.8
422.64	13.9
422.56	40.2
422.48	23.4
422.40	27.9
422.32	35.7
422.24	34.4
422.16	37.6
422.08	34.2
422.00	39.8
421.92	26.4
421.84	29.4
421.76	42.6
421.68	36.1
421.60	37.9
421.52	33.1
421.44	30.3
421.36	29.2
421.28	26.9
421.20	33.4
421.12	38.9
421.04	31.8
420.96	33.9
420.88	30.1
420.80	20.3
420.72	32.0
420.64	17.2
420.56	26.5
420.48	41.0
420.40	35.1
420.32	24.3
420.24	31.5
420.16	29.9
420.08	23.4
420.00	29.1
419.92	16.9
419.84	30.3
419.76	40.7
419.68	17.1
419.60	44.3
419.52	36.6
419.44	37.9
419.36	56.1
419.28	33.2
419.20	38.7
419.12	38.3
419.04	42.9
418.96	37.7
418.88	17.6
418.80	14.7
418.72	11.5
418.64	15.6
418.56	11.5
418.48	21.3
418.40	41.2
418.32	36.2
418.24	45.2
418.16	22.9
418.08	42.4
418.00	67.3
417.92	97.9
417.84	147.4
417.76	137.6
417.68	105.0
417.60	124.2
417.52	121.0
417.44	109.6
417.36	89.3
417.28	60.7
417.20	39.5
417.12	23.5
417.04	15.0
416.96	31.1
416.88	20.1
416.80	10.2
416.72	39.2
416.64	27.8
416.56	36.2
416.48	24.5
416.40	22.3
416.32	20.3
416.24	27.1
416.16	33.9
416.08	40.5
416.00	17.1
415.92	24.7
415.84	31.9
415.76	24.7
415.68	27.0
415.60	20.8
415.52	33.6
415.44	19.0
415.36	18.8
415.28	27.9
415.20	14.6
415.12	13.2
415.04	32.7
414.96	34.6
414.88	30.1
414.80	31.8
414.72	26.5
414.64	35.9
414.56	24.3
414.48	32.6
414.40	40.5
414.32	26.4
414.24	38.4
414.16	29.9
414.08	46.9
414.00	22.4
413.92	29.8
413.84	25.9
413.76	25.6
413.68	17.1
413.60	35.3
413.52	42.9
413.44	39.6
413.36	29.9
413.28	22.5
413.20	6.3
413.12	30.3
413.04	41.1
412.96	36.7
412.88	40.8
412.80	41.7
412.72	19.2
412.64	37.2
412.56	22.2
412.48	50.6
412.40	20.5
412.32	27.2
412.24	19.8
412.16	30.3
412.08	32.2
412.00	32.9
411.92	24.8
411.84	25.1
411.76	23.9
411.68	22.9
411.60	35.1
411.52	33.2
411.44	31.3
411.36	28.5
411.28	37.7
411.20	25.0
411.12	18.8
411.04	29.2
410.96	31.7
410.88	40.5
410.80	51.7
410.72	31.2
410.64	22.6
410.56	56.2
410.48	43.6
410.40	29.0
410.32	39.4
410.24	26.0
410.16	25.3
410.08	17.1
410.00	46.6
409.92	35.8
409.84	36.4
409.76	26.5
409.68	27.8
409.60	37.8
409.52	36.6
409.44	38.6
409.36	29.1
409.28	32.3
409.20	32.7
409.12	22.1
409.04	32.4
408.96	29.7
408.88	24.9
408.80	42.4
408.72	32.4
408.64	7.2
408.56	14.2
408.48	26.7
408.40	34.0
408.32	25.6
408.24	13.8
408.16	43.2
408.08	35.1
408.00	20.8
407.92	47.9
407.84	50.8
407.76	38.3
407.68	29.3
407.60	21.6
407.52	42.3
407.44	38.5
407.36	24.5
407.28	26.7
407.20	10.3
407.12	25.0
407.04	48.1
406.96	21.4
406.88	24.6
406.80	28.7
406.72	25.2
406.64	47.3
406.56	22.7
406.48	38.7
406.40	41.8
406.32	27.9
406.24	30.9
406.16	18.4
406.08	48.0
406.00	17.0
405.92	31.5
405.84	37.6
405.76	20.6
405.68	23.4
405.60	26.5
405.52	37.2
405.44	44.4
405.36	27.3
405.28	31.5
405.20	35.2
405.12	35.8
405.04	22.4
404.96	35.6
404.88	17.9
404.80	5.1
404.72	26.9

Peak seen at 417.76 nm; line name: [O II] 3727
